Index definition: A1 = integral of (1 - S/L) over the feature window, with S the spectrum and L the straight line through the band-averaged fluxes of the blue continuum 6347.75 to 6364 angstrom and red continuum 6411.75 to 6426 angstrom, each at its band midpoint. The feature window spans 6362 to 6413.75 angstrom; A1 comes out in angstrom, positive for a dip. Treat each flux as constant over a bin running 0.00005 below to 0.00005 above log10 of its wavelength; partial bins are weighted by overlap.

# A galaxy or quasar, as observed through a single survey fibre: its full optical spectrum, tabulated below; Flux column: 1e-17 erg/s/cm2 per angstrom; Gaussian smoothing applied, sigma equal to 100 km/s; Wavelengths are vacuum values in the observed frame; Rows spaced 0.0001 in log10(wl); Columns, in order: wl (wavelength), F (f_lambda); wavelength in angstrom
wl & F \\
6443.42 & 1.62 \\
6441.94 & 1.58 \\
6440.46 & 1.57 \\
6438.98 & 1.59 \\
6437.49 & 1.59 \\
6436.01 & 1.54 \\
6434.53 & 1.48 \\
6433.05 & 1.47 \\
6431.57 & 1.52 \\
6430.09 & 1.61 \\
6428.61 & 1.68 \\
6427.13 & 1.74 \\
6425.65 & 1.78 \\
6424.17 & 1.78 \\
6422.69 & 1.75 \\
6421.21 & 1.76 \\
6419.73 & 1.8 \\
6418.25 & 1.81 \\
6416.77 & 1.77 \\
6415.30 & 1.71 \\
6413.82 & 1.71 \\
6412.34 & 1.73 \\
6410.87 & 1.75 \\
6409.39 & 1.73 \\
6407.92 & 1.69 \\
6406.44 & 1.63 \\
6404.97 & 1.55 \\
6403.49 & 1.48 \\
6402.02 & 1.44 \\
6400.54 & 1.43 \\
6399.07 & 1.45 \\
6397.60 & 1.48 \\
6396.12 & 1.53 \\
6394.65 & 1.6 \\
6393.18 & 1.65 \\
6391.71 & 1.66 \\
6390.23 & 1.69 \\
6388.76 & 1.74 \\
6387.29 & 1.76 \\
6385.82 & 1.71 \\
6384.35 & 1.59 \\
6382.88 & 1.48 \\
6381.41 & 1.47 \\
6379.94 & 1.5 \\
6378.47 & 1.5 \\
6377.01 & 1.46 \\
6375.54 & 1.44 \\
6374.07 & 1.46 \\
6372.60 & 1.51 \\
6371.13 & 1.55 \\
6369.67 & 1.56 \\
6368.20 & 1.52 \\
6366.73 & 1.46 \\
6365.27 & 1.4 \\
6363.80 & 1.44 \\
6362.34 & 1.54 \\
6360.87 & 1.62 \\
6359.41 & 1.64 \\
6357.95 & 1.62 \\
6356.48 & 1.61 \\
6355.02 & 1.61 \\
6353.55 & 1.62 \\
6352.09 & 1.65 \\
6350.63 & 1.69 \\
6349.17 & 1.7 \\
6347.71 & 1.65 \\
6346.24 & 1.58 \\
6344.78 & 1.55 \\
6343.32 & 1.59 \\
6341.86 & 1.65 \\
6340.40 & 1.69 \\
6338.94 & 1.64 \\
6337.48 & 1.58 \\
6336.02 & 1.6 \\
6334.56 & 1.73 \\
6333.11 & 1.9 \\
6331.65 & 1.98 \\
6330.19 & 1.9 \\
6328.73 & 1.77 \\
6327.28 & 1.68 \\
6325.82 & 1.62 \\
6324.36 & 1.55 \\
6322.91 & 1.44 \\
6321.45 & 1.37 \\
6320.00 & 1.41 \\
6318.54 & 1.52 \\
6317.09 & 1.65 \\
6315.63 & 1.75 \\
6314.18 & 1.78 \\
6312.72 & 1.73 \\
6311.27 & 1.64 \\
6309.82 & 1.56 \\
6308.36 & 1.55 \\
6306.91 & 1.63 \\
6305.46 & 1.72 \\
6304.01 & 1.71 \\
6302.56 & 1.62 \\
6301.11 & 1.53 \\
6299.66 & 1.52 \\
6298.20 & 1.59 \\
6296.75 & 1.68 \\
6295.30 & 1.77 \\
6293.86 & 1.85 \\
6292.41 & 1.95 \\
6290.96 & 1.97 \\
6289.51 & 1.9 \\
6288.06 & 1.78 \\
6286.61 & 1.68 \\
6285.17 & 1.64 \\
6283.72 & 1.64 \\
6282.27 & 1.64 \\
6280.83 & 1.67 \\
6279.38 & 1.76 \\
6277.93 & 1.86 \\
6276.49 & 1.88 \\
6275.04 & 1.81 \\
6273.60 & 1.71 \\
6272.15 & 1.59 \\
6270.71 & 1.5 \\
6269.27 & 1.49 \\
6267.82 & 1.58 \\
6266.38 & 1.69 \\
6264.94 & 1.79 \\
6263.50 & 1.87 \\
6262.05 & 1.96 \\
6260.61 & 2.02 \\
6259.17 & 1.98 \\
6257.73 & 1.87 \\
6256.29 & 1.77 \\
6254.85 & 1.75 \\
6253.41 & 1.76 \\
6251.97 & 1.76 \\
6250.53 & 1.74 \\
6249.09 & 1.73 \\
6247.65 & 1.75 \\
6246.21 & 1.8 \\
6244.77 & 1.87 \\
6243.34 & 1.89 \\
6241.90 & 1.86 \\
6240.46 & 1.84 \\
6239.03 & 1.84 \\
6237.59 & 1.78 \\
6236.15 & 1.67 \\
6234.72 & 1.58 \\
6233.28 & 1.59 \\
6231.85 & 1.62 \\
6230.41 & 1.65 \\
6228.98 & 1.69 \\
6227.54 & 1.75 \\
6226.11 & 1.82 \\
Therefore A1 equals 3.97 angstrom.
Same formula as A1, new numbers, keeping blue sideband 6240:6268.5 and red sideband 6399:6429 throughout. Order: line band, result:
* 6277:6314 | 1.54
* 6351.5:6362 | 0.65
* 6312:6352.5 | 2.15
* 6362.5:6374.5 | 1.59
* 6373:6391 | 1.48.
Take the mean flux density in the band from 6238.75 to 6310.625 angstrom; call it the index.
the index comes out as 1.75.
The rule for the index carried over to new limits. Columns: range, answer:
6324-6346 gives 1.7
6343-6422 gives 1.6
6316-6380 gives 1.6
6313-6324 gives 1.57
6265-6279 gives 1.69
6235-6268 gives 1.81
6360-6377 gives 1.5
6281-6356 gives 1.67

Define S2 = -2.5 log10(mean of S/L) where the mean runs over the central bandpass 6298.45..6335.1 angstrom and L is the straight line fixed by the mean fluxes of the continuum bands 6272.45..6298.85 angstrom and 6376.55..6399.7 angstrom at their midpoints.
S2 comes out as 0.037 mag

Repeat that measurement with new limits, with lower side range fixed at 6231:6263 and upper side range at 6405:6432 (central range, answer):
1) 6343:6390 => 0.11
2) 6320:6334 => 0.05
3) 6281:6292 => 0.01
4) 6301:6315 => 0.07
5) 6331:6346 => 0.04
